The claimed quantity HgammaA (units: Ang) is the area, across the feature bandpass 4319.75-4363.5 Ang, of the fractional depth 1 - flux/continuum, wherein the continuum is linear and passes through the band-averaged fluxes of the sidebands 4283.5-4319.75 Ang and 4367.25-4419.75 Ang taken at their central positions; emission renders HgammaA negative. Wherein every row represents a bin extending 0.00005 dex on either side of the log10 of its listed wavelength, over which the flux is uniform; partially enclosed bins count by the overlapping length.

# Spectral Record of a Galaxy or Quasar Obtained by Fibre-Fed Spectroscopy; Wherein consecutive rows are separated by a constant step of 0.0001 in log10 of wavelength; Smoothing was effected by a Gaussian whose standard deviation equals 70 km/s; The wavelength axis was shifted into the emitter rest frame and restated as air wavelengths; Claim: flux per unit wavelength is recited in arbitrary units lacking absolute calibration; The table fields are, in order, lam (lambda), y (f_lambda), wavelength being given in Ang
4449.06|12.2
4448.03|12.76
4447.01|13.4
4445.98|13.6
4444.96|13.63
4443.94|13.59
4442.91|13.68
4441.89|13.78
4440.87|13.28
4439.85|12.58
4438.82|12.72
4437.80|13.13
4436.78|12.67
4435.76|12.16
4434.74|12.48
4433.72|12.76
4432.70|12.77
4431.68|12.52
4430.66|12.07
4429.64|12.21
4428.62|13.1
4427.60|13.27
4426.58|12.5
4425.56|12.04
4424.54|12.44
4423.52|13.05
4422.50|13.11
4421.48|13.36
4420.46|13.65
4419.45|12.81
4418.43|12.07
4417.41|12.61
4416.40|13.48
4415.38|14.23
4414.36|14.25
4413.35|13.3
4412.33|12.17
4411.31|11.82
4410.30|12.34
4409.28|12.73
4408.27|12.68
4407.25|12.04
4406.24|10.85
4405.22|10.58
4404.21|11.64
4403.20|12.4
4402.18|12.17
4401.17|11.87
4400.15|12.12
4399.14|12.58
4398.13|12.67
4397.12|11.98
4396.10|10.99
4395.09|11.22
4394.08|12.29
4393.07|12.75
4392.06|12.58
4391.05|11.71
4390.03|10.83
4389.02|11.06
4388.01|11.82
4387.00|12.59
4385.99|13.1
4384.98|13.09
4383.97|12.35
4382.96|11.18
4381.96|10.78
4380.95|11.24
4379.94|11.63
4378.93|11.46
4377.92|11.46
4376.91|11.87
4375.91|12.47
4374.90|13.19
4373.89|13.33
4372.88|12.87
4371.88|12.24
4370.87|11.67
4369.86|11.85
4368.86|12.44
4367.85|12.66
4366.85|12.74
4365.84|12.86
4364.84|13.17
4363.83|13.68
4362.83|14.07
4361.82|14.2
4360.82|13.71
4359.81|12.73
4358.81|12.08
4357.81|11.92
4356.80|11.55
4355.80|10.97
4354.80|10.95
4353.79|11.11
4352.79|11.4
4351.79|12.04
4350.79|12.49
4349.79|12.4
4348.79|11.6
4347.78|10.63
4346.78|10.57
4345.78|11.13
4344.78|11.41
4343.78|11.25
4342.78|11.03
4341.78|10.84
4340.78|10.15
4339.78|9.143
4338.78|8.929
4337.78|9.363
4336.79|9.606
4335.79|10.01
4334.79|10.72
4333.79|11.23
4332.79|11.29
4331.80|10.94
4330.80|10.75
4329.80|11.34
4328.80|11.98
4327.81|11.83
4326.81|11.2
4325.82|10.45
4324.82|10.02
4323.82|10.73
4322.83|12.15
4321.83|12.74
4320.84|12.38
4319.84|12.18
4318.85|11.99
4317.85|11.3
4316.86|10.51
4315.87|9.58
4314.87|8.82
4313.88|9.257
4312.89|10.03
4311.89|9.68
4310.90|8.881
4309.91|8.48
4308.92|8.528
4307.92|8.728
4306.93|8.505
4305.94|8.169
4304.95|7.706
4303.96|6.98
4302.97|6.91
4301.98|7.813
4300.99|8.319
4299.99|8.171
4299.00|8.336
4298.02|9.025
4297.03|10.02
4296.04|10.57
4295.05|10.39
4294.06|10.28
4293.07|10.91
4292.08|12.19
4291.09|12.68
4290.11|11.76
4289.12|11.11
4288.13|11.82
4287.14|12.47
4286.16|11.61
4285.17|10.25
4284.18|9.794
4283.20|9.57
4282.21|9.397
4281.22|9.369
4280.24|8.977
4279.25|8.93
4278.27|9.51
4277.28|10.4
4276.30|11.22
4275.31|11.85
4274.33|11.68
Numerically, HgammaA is -2.1 Ang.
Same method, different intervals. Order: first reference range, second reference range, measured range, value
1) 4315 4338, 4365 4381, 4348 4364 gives -0.5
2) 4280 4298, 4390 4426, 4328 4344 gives 1.2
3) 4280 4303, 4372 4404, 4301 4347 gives 2.8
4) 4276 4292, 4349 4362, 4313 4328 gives 0.5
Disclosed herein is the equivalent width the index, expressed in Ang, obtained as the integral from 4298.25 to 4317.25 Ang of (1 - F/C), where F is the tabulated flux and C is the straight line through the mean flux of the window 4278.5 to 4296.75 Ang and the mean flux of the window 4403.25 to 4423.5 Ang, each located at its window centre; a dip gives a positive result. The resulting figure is 4.1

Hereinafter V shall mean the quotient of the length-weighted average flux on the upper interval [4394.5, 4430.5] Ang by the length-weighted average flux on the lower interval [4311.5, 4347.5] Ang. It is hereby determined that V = 1.2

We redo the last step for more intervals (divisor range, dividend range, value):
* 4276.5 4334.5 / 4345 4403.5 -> 1.19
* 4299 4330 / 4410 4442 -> 1.31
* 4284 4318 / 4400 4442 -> 1.30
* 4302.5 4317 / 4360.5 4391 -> 1.42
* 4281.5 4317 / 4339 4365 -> 1.22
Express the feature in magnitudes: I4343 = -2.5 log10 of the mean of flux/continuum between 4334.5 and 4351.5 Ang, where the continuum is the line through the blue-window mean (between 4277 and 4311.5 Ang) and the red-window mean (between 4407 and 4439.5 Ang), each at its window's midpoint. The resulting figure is 0.01 mag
